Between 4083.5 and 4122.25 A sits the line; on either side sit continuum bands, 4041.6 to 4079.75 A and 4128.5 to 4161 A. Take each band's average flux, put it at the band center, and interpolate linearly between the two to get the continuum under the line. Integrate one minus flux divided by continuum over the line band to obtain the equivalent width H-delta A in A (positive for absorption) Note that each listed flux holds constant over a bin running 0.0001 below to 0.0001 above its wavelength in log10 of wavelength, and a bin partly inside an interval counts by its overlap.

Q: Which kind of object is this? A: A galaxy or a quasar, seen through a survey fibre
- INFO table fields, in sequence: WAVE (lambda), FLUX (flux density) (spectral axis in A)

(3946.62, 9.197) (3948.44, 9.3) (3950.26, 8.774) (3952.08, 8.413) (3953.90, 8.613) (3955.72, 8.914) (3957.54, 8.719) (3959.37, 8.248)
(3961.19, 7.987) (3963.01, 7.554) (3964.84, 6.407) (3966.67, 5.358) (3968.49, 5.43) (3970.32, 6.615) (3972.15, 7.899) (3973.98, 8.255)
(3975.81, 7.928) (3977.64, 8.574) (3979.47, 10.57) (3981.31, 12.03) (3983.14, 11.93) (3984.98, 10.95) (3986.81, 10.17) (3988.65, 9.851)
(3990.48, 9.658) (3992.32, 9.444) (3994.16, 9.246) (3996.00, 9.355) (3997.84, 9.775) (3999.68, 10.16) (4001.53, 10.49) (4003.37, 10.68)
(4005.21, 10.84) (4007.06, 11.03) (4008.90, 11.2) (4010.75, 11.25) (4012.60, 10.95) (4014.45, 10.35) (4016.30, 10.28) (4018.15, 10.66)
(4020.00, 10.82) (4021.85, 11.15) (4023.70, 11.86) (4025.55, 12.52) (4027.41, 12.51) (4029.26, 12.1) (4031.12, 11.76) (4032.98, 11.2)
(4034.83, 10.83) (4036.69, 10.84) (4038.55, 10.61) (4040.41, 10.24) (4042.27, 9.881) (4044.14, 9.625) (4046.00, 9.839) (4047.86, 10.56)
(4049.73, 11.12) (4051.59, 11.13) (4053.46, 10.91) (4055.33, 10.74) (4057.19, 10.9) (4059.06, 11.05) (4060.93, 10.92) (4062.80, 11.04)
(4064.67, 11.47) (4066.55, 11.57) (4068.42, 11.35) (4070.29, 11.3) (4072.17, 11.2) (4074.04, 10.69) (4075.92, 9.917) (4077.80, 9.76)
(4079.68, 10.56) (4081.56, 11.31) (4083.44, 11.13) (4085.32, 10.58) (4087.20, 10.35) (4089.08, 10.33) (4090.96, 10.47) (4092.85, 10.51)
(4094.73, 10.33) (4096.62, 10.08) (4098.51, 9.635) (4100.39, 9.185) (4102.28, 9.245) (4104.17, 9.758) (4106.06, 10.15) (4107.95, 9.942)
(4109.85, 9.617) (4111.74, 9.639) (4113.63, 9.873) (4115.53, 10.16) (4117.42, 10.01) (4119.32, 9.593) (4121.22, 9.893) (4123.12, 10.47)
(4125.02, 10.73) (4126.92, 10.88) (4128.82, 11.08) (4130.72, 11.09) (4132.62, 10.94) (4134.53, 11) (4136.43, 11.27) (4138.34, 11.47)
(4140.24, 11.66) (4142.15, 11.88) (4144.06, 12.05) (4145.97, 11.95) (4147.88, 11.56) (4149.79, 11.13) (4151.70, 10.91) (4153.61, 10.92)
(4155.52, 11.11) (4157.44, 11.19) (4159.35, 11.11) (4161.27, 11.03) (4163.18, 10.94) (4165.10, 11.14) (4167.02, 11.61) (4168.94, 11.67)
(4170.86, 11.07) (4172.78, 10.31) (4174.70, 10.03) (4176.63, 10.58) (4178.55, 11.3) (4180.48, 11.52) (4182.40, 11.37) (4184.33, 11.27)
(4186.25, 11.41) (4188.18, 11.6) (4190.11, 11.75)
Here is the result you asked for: 3.6 A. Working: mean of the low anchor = 10.7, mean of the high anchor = 11.3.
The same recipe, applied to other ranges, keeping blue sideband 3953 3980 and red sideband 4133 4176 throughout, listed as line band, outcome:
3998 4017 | -4.84 A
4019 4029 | -3.36 A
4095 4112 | 0.92 A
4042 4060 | -2.48 A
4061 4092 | -3.29 A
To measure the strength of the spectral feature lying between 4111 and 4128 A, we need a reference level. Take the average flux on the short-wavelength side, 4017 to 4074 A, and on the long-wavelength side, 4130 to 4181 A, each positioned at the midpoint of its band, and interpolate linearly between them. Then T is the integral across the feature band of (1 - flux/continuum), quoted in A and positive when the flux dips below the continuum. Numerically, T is 1.5 A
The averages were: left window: 11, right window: 11.2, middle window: 10.2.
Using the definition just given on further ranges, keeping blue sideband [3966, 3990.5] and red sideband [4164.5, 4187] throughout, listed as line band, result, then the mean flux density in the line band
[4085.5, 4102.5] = 0.2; 10.1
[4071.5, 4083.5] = -0.7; 10.6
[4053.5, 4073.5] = -2.5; 11.1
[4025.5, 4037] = -2.6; 11.7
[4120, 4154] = -1.5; 11.2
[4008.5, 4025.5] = -3.0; 11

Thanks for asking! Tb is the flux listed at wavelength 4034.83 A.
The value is 10.83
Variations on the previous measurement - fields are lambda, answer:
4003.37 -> 10.68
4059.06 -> 11.05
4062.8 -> 11.04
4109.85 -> 9.617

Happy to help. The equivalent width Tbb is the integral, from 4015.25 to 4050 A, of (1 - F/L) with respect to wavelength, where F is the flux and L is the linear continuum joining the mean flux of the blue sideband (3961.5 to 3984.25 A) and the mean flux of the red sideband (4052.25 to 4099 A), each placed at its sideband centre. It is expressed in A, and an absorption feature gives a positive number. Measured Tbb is -4.6 A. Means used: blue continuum 8.23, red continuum 10.7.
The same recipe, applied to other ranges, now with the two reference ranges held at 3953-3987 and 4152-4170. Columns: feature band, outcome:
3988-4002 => -1.4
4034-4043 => -1.0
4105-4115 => 0.6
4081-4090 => -0.5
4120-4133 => 0.0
